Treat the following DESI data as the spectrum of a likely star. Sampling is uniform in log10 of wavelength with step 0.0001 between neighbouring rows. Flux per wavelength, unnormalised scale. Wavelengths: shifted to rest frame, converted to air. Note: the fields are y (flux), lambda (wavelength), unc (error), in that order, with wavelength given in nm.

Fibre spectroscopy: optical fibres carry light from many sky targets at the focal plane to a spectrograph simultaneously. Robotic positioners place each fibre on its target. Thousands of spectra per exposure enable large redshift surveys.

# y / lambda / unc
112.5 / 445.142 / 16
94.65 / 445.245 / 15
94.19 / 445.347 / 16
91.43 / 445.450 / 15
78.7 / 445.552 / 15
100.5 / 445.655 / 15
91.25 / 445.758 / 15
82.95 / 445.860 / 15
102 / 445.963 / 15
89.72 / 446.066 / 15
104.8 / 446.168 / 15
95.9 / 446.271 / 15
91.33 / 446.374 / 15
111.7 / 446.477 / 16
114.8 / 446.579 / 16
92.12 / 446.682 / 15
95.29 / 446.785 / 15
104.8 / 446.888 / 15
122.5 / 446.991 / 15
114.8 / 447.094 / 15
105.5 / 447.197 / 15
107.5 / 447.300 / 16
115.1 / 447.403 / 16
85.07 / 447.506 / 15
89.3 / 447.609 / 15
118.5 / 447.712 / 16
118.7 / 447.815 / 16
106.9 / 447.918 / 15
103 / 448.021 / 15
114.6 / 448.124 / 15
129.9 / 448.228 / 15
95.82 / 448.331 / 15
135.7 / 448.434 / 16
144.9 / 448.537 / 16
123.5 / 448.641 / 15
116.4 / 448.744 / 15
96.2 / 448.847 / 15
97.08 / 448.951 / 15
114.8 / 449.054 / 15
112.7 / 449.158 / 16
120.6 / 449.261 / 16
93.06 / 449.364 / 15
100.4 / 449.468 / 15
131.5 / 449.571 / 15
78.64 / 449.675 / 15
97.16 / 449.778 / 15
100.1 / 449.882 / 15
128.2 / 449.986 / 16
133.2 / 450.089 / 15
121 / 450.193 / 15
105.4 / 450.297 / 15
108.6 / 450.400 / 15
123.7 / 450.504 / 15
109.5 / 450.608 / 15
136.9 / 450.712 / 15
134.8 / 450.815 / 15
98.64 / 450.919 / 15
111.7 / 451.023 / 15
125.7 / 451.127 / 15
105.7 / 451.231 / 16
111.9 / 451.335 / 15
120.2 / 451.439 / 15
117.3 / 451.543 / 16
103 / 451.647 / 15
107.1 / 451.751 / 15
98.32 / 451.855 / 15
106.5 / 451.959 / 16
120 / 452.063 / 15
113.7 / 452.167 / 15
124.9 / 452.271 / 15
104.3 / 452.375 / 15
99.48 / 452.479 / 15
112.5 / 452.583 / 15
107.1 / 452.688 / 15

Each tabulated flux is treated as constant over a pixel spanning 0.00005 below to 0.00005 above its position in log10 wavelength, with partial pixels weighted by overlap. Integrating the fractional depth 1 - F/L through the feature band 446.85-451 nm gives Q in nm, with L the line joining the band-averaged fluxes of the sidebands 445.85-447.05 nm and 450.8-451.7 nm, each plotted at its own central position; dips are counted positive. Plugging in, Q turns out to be -0.19 nm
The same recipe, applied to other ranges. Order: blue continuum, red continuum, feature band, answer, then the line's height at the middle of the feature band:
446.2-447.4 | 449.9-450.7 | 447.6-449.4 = -0.03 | 112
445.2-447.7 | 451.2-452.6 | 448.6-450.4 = -0.07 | 106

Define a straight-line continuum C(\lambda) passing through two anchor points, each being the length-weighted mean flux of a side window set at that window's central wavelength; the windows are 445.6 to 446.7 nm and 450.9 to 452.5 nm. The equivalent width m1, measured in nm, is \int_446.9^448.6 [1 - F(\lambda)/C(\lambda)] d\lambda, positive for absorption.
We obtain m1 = -0.18 nm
